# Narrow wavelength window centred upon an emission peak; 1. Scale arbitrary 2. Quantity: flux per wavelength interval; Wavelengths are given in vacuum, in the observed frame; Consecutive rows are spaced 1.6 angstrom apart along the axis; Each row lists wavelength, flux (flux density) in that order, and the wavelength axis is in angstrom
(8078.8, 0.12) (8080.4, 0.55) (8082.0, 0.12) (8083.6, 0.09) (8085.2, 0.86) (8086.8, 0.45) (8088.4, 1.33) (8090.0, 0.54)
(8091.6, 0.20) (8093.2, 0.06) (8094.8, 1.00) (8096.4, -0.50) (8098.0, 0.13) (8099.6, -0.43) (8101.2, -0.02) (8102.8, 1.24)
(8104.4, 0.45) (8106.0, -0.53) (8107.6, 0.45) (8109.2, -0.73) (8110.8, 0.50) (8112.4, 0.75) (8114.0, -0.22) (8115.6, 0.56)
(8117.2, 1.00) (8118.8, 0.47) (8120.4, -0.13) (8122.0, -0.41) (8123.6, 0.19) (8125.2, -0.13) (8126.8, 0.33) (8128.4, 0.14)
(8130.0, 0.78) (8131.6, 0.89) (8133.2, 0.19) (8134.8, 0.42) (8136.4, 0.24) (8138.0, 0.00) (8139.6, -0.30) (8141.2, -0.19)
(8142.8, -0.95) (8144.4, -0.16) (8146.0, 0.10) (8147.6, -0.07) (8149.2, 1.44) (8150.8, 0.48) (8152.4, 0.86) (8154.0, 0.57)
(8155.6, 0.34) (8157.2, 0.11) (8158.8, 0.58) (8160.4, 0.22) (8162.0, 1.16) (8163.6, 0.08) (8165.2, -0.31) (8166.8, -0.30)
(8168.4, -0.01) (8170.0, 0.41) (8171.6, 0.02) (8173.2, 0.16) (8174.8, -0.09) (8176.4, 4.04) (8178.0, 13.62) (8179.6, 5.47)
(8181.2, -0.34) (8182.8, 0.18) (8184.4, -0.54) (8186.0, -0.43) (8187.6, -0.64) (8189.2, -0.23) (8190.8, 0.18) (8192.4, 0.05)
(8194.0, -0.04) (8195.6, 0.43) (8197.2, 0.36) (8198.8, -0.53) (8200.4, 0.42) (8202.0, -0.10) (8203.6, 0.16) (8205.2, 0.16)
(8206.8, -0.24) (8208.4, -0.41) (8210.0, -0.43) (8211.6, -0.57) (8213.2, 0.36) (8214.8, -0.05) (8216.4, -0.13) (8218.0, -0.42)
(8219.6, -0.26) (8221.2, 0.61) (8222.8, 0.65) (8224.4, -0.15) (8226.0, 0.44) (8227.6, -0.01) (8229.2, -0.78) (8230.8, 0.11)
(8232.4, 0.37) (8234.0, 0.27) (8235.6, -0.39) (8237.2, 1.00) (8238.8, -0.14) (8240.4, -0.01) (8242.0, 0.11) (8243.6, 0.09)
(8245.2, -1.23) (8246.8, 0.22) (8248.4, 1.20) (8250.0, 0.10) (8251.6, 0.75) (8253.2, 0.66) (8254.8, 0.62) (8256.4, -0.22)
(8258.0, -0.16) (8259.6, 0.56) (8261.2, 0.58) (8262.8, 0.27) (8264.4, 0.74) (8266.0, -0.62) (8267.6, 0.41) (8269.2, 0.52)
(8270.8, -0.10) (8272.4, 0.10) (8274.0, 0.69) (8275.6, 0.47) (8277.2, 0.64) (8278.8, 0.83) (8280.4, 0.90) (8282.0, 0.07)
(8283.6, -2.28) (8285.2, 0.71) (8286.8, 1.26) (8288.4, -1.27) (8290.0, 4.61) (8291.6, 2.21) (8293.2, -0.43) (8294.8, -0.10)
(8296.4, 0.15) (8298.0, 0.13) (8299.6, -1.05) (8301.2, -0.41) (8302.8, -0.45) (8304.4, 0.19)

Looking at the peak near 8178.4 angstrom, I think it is H-alpha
